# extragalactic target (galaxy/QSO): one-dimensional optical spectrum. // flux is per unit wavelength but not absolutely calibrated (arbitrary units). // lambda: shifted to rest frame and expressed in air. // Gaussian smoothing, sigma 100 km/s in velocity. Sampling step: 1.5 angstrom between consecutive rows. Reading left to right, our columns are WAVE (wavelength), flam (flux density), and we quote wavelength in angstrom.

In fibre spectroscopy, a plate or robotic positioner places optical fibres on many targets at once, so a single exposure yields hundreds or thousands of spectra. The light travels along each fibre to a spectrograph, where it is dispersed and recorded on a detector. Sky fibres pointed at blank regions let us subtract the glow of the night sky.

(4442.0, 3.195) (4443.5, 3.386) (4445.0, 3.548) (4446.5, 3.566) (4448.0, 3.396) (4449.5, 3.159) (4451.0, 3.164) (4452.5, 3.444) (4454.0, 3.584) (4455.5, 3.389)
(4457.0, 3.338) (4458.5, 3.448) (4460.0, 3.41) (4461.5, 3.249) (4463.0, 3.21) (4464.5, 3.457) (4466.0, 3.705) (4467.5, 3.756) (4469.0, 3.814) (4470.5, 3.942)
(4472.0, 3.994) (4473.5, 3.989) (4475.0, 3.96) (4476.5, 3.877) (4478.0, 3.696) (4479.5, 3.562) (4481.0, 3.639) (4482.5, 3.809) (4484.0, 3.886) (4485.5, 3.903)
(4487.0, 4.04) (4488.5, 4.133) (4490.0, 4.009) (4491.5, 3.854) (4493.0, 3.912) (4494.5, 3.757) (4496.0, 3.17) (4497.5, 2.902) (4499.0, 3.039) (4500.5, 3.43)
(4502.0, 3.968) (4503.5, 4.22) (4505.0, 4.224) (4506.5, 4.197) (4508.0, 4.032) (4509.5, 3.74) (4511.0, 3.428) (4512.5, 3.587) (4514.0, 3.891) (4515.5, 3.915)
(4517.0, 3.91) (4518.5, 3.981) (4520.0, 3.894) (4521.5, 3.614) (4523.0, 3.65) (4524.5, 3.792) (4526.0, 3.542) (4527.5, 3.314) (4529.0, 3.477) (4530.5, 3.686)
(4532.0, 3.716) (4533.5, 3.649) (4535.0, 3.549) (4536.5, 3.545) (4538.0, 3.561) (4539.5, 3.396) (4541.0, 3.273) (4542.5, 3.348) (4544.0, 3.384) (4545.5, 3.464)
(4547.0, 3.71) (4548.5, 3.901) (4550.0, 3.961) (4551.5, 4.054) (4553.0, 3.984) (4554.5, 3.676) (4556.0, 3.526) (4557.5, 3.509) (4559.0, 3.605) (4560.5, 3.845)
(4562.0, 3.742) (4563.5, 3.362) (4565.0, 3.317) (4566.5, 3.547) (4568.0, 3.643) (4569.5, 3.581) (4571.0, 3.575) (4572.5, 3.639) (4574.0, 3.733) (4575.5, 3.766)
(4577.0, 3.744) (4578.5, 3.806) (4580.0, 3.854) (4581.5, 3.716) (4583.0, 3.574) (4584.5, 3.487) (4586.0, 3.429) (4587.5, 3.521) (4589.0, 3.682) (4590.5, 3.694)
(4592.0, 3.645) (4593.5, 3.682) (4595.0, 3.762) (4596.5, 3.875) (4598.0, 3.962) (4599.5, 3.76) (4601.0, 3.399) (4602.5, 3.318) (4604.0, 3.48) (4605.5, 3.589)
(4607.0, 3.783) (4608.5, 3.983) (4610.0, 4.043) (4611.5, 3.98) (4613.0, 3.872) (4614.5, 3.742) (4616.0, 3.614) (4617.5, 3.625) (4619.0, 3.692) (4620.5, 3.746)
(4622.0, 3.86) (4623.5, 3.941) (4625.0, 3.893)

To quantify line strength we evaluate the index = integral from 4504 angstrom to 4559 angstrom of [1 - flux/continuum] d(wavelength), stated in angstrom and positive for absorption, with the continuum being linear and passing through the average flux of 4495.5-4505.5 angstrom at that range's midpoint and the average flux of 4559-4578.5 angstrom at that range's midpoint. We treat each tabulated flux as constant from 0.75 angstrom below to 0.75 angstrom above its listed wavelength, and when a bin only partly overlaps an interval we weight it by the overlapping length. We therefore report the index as -1.6 angstrom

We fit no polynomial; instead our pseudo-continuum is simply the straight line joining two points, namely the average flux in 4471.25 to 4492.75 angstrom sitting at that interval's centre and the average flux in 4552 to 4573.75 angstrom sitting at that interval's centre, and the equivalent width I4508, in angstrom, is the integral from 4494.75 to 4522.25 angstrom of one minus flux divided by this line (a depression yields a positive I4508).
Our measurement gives 0.47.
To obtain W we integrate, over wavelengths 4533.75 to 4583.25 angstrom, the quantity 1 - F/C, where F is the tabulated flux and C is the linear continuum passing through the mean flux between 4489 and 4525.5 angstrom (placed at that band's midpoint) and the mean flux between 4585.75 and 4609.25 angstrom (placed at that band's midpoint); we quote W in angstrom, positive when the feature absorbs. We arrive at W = 0.9 angstrom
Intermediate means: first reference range 3.76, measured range 3.63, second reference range 3.67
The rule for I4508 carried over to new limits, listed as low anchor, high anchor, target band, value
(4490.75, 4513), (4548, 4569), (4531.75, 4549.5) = 0.7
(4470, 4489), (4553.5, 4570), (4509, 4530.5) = 0.2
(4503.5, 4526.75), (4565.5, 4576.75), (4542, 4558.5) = 0.1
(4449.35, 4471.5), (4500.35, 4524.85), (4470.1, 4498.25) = -1.0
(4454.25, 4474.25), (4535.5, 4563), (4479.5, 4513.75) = -1.5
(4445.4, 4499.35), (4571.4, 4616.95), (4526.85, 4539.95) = 0.4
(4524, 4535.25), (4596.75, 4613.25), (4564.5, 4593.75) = 0.4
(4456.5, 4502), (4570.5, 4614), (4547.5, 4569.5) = 0.0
